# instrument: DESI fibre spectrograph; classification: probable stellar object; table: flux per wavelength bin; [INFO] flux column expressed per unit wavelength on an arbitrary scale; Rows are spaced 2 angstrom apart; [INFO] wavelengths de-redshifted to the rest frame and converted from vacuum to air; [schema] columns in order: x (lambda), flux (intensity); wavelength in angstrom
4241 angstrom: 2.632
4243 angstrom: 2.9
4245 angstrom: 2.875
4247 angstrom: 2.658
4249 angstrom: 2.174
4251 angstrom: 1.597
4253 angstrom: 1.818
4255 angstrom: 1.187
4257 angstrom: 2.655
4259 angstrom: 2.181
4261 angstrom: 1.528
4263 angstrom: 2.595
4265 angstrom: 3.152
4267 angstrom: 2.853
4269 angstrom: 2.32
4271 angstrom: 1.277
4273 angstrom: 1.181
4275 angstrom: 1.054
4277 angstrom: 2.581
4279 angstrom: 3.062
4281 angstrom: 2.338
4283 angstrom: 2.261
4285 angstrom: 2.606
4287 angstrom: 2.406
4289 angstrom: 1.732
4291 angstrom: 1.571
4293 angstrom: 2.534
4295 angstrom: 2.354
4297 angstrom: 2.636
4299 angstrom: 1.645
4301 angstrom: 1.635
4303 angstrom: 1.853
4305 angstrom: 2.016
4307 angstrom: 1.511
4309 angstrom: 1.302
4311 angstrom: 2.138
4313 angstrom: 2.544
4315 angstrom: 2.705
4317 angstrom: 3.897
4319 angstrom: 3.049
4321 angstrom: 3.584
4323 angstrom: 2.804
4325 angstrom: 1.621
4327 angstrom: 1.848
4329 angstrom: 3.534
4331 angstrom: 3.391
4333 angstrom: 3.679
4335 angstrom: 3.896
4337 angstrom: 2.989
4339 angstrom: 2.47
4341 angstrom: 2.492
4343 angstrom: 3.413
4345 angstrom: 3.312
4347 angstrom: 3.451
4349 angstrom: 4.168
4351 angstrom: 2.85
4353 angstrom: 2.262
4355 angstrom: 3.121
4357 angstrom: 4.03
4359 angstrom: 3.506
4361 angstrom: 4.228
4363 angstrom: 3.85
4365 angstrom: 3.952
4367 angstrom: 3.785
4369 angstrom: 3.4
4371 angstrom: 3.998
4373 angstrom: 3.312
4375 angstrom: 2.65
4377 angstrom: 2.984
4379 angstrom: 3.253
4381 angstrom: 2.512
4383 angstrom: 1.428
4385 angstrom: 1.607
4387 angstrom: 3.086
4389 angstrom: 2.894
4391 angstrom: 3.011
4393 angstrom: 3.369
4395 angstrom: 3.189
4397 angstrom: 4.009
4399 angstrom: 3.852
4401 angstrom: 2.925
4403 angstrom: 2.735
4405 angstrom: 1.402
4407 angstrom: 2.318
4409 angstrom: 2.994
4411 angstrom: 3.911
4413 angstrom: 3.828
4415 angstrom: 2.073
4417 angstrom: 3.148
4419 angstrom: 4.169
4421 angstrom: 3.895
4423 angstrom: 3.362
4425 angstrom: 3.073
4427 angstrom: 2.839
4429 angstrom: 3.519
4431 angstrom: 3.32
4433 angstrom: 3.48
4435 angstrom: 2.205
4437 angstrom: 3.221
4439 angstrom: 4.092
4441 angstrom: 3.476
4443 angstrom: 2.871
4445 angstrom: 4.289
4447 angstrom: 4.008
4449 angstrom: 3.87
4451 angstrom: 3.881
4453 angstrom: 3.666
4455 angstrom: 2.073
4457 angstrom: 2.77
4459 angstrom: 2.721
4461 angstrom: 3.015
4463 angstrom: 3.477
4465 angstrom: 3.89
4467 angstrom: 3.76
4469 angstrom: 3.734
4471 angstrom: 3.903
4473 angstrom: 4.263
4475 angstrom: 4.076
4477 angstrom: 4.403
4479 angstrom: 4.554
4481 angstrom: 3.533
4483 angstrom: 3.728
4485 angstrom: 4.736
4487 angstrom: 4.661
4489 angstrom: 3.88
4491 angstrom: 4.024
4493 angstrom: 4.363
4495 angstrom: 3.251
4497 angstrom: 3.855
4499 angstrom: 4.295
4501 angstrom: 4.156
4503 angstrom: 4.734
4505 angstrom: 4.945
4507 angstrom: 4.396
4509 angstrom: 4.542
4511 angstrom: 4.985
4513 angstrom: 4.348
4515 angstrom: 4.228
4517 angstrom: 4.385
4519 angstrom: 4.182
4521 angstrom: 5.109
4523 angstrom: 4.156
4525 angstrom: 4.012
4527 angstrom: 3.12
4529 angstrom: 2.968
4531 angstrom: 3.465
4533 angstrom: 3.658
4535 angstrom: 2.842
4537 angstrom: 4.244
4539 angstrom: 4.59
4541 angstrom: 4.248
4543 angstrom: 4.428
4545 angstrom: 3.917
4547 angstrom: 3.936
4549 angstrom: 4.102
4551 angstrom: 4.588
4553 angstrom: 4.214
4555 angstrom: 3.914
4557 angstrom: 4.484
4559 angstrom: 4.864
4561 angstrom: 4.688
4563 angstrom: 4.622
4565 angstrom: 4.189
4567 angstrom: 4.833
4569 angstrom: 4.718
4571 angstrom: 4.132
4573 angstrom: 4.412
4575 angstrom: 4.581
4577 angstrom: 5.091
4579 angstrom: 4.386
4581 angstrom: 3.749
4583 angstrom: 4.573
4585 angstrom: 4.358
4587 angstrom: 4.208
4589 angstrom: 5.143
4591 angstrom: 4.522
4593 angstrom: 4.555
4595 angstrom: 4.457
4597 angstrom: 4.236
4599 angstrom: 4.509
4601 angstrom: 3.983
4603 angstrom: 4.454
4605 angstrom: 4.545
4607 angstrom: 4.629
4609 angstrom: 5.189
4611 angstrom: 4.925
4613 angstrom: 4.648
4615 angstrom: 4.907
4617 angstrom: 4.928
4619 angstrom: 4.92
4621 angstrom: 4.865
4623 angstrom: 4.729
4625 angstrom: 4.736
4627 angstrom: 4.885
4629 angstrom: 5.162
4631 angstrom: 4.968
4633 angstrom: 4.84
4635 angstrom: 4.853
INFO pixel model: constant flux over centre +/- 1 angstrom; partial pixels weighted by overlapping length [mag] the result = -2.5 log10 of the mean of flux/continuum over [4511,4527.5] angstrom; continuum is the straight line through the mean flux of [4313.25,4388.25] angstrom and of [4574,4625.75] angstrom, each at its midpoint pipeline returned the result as -0.04 mag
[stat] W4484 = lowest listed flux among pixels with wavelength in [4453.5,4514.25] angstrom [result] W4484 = 2.073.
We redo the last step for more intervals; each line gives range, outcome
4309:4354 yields 1.302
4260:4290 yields 1.054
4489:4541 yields 2.842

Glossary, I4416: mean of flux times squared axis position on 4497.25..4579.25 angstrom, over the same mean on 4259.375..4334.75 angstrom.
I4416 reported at 2.02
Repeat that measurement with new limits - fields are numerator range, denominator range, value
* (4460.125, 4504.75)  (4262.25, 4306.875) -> 2.05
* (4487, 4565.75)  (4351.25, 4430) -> 1.41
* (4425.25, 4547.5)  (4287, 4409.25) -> 1.44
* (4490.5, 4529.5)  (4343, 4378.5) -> 1.31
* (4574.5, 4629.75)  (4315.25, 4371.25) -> 1.58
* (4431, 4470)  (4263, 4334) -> 1.54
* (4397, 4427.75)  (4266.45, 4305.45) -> 1.59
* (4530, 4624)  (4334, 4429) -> 1.52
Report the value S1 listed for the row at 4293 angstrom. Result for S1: 2.534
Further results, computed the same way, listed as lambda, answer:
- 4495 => 3.251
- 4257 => 2.655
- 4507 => 4.396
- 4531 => 3.465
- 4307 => 1.511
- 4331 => 3.391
